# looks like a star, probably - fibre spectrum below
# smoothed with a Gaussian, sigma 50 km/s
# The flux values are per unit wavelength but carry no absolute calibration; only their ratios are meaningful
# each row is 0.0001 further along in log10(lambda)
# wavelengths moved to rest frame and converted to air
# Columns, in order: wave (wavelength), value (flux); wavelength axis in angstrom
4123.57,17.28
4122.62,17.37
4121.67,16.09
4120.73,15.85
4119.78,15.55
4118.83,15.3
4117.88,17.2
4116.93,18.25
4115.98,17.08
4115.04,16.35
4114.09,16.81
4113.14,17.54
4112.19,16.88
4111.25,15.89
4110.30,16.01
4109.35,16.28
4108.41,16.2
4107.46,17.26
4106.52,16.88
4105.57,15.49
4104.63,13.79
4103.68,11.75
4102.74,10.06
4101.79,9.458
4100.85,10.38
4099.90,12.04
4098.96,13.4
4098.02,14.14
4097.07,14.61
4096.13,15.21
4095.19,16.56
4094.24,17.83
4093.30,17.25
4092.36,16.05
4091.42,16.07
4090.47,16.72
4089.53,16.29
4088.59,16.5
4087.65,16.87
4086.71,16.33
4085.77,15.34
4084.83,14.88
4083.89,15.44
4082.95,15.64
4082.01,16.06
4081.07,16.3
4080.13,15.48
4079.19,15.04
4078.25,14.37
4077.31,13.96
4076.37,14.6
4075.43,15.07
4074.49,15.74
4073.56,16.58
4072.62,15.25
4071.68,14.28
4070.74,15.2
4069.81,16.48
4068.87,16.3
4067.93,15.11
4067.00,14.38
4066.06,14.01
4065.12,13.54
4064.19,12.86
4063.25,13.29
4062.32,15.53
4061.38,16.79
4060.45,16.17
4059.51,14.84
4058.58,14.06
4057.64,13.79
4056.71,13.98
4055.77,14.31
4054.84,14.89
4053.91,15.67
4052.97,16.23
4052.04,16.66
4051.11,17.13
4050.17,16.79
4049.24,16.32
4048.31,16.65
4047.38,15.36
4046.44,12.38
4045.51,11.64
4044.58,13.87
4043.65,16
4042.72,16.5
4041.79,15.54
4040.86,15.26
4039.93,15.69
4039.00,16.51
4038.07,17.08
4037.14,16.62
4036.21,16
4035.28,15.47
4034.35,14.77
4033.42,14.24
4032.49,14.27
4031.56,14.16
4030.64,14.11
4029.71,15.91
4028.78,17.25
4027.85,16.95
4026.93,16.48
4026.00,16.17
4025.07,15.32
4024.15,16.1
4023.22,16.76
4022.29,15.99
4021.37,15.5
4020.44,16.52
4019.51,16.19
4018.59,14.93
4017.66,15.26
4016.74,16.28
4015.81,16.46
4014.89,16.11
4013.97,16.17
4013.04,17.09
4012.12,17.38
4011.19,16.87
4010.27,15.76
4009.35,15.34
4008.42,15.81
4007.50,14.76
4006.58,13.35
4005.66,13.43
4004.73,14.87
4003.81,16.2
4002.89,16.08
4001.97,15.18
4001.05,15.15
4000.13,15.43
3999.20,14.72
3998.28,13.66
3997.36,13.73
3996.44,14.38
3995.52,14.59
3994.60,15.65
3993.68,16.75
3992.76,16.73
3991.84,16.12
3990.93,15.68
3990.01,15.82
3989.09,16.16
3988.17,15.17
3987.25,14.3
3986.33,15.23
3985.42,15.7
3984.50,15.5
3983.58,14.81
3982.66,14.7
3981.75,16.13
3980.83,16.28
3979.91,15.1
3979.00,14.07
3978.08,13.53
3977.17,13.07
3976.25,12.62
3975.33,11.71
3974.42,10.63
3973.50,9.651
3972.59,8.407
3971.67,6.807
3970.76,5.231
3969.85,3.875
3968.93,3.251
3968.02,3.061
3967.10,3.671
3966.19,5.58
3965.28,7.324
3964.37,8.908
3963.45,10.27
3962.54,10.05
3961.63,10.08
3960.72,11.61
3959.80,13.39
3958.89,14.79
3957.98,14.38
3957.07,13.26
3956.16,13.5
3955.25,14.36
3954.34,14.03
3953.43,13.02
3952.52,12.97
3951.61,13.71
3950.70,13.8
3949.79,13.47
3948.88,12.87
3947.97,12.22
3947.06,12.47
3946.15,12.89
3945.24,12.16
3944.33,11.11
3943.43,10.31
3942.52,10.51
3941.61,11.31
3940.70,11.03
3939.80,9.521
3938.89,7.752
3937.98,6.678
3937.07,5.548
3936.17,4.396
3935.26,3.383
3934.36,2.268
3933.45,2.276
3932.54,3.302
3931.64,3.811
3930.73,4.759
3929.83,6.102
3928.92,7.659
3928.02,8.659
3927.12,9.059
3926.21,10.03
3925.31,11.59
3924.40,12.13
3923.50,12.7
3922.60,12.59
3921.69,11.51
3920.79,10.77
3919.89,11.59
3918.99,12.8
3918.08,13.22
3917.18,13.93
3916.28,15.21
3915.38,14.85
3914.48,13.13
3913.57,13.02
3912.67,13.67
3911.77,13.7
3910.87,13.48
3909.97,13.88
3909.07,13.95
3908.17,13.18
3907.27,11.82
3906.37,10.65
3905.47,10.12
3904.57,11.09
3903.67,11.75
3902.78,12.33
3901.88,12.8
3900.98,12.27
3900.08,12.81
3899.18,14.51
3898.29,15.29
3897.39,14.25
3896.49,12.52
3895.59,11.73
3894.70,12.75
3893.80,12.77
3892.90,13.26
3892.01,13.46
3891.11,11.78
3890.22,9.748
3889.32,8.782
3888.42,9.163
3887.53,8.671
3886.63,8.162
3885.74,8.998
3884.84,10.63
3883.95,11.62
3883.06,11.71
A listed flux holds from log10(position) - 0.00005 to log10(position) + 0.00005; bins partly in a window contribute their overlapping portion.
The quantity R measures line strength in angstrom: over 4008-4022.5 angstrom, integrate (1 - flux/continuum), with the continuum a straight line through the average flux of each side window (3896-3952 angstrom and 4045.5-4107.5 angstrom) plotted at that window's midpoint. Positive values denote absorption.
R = -3.0 angstrom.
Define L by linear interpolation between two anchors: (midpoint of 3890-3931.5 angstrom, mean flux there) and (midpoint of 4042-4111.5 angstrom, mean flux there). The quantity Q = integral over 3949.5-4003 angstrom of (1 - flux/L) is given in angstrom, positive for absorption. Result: 2.5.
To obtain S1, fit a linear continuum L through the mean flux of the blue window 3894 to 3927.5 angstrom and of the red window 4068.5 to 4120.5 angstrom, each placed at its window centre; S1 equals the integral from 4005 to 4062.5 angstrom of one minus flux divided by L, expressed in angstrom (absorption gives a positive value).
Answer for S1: -4.3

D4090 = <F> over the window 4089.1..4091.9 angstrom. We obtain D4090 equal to 16.3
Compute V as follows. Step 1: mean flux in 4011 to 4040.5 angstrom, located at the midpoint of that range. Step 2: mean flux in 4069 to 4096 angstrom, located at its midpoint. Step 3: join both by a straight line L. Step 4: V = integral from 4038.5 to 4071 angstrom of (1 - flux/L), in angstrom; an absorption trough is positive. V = 1.5 angstrom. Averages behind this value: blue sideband 15.9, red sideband 15.8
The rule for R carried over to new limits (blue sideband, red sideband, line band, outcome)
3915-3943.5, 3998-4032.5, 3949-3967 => -1.1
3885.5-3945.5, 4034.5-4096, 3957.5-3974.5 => 5.3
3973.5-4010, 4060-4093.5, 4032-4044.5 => -0.4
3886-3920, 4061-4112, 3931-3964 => 7.0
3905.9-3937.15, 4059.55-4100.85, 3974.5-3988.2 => -2.6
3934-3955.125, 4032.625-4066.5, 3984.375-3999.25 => -3.3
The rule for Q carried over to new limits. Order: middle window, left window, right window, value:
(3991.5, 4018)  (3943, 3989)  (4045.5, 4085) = -4.9 angstrom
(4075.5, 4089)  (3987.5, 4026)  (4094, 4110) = -0.9 angstrom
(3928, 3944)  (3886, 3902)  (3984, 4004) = 8.1 angstrom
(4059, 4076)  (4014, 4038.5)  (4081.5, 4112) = 0.4 angstrom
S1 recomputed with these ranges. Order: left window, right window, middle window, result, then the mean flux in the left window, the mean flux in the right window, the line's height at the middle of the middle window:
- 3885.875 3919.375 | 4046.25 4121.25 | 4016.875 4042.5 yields -2.31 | 12.4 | 15.3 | 14.5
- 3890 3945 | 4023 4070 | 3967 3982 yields 3.46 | 10.8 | 15.3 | 12.8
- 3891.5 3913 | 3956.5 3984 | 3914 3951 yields 6.10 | 12.8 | 10.6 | 11.8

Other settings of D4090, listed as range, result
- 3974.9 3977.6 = 12.4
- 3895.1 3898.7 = 13.4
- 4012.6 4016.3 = 16.4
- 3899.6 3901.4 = 12.5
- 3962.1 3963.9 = 10.2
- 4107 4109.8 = 16.6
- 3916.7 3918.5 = 13.6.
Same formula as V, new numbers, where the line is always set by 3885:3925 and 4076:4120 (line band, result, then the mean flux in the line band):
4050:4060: -0.4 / 15.2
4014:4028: -1.9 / 16.1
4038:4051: -0.8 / 15.4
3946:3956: -0.2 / 13.3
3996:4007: -0.7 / 14.7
